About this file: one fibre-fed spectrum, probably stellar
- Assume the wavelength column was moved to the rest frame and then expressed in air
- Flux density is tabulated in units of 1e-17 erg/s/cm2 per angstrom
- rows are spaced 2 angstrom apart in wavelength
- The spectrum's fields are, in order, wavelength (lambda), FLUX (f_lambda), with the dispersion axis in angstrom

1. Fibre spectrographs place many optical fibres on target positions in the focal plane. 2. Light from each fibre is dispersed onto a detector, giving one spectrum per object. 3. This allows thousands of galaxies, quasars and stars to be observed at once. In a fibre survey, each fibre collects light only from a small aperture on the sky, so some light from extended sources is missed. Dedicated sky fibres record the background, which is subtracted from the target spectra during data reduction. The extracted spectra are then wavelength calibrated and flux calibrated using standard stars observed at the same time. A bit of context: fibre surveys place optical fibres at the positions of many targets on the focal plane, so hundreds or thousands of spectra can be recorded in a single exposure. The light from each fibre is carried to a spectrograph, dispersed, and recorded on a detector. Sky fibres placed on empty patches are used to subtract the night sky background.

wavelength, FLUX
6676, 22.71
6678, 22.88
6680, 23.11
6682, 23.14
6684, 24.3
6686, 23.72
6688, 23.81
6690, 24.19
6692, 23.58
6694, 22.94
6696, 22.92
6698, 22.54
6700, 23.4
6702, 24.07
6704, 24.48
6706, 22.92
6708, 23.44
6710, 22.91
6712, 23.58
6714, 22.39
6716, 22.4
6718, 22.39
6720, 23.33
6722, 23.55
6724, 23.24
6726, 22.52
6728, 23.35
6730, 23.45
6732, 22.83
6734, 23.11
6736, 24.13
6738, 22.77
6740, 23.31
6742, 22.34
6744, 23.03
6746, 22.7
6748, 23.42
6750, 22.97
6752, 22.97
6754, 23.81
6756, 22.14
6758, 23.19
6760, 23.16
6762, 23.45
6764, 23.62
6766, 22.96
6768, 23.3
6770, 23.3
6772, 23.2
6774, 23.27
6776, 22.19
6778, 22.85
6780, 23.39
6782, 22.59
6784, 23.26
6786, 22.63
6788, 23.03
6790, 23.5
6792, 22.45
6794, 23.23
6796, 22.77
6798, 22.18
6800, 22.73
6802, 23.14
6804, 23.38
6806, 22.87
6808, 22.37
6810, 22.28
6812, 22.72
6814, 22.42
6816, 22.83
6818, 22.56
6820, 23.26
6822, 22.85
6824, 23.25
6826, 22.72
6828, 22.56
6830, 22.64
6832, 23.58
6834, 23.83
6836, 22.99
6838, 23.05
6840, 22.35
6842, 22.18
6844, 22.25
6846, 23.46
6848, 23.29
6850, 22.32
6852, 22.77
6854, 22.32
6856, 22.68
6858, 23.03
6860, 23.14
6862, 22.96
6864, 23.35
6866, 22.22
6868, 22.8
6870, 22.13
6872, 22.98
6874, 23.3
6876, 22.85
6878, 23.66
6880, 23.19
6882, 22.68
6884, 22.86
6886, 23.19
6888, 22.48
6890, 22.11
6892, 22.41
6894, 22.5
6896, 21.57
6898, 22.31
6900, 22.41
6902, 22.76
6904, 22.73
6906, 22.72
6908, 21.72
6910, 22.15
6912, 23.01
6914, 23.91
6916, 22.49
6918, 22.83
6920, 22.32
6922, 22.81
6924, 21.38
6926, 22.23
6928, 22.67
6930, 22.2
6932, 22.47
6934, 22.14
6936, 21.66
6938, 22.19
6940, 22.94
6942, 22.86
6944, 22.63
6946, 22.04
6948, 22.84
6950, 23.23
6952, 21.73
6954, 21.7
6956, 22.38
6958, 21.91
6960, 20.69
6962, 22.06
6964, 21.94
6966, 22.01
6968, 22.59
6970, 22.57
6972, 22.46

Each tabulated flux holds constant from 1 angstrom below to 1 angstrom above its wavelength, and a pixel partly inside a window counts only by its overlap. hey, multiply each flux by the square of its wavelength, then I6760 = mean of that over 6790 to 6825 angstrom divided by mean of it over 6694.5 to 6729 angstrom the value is 1.0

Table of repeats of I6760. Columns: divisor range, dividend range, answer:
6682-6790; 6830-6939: 1.02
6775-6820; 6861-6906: 1.02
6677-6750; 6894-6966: 1.02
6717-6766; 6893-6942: 1.02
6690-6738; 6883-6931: 1.03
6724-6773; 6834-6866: 1.02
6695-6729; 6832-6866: 1.03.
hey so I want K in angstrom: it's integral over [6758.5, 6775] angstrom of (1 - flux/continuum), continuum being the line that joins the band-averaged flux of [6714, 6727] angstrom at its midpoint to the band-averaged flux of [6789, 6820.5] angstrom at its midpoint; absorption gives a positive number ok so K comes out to -0.33 angstrom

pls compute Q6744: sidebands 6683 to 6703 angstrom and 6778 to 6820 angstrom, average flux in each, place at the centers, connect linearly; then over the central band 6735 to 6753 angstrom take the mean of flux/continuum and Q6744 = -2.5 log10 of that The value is 0.01 mag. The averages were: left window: 23.5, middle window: 23.1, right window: 22.8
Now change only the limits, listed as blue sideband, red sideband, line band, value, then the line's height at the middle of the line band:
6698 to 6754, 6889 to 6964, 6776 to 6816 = 0.00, 22.9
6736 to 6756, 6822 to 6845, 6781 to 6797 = 0.00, 23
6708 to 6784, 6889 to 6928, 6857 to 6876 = -0.01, 22.6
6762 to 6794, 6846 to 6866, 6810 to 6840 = 0.00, 22.9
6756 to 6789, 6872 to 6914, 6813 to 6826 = 0.00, 22.9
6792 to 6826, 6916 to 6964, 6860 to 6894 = -0.01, 22.5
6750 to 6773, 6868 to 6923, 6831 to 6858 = 0.00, 22.9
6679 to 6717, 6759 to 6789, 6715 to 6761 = 0.01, 23.2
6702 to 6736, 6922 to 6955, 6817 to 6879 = -0.01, 22.7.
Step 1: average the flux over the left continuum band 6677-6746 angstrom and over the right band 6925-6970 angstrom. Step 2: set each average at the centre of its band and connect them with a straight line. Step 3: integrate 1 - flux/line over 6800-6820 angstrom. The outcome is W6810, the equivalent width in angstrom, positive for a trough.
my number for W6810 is 0.1 angstrom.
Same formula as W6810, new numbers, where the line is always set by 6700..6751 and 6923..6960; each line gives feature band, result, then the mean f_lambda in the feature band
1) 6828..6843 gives -0.2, 22.9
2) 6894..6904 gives 0.0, 22.3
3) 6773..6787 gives 0.0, 22.9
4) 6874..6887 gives -0.3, 23.1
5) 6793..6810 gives 0.0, 22.8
